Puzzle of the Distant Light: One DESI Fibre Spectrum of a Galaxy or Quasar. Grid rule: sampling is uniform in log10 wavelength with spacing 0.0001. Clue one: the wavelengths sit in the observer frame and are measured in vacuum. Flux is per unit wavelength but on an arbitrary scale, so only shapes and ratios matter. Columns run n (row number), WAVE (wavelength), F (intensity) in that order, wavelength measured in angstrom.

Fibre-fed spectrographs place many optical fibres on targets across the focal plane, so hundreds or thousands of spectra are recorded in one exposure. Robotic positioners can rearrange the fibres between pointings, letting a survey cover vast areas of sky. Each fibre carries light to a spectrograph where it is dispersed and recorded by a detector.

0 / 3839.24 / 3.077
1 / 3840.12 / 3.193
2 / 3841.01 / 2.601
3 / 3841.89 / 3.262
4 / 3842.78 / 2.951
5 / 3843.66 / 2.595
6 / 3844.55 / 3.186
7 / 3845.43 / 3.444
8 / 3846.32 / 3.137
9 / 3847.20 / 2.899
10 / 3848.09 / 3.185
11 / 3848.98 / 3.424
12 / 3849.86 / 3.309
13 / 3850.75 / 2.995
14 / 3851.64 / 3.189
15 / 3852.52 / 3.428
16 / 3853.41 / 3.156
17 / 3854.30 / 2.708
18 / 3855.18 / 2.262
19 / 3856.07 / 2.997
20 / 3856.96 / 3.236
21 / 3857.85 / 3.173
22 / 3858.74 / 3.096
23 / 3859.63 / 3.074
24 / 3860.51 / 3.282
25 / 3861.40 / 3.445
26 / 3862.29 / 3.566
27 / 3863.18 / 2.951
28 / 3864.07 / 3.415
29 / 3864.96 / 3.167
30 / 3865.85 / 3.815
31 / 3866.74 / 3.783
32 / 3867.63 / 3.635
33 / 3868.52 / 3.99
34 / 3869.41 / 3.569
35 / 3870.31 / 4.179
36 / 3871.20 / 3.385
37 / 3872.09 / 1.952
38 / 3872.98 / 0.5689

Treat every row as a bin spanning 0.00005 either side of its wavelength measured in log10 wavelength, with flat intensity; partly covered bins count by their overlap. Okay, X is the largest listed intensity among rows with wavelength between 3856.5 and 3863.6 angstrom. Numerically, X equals 3.566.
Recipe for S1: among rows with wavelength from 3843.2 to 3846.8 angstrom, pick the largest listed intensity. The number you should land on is 3.444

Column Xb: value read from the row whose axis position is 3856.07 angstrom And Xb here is 2.997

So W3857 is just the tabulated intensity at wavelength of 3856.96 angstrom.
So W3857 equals 3.236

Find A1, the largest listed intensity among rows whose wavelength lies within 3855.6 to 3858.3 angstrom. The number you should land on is 3.236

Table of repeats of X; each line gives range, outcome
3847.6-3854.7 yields 3.428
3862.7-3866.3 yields 3.815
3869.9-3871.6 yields 4.179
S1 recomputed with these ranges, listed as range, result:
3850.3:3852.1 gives 3.189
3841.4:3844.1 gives 3.262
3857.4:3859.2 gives 3.173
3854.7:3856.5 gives 2.997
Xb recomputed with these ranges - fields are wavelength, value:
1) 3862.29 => 3.566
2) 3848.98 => 3.424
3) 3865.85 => 3.815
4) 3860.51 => 3.282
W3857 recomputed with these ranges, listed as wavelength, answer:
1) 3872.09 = 1.952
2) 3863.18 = 2.951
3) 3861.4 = 3.445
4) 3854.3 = 2.708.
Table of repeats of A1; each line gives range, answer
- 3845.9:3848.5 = 3.185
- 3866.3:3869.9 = 3.99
